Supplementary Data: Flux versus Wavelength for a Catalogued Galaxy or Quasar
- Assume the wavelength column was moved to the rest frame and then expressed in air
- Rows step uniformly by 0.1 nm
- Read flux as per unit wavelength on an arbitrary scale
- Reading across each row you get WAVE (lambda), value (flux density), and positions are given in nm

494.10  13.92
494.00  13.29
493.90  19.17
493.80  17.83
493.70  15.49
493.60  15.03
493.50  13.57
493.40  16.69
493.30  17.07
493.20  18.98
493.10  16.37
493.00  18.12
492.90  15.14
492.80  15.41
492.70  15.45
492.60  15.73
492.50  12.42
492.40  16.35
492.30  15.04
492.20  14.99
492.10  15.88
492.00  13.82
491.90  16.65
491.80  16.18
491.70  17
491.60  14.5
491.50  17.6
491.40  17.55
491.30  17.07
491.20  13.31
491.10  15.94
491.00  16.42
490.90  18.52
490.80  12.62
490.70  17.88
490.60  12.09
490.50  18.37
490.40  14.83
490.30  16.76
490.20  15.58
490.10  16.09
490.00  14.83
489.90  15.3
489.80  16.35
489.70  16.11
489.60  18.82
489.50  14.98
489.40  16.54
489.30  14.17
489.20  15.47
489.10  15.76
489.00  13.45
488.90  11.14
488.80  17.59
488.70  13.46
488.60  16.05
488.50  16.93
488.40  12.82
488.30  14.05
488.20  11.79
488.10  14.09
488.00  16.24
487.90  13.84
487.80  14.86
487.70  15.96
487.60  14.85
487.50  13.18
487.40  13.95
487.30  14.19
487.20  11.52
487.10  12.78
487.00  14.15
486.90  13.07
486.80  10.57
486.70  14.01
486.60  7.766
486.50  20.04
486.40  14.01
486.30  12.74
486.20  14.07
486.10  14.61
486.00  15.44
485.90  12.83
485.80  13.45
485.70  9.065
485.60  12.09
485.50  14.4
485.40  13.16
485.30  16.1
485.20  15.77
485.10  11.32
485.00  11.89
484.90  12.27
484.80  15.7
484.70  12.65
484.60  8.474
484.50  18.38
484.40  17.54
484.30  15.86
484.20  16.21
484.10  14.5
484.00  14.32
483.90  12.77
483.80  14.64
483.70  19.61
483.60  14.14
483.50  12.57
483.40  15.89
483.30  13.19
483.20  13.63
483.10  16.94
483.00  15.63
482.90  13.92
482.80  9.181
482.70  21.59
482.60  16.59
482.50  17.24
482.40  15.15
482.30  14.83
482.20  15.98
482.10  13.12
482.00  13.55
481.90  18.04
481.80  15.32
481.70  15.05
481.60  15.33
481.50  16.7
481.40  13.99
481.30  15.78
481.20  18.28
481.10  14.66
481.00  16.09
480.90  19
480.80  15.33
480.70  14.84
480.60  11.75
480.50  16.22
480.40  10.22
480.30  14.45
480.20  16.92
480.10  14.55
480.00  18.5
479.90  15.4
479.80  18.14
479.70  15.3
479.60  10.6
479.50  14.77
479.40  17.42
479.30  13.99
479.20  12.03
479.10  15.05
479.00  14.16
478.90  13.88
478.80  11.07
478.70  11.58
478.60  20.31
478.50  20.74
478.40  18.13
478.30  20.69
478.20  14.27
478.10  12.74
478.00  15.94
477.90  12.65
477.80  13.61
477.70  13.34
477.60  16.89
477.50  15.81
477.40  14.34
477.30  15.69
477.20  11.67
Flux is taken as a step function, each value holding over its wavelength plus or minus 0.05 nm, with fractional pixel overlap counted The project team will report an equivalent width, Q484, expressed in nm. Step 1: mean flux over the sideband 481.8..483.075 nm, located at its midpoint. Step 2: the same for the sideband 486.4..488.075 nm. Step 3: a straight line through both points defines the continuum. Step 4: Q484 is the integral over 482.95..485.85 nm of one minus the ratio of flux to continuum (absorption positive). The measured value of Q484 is 0.11 nm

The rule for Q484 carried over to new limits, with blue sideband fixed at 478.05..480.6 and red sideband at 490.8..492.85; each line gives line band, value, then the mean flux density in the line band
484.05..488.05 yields 0.42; 13.8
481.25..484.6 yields 0.01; 15.3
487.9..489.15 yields 0.09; 14.4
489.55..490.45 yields -0.03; 16.1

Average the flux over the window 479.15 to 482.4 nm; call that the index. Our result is 15.2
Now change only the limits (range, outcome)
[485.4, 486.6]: 13.6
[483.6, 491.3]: 14.5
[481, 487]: 14.5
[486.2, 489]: 13.9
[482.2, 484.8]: 15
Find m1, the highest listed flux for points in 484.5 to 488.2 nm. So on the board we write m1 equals 20.04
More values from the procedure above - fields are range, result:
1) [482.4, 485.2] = 21.59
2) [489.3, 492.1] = 18.82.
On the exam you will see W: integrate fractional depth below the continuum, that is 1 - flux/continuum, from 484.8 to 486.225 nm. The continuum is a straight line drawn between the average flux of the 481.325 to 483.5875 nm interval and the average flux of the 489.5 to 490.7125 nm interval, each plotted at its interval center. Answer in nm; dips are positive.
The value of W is 0.19 nm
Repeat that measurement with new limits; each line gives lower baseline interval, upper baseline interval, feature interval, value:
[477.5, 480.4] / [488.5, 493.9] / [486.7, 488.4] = 0.21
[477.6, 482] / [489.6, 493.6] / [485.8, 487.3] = 0.21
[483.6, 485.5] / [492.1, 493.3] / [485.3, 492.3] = 0.23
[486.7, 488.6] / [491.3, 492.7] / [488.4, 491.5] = -0.17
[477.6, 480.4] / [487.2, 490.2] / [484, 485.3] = 0.06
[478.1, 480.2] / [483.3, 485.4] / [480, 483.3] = -0.07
